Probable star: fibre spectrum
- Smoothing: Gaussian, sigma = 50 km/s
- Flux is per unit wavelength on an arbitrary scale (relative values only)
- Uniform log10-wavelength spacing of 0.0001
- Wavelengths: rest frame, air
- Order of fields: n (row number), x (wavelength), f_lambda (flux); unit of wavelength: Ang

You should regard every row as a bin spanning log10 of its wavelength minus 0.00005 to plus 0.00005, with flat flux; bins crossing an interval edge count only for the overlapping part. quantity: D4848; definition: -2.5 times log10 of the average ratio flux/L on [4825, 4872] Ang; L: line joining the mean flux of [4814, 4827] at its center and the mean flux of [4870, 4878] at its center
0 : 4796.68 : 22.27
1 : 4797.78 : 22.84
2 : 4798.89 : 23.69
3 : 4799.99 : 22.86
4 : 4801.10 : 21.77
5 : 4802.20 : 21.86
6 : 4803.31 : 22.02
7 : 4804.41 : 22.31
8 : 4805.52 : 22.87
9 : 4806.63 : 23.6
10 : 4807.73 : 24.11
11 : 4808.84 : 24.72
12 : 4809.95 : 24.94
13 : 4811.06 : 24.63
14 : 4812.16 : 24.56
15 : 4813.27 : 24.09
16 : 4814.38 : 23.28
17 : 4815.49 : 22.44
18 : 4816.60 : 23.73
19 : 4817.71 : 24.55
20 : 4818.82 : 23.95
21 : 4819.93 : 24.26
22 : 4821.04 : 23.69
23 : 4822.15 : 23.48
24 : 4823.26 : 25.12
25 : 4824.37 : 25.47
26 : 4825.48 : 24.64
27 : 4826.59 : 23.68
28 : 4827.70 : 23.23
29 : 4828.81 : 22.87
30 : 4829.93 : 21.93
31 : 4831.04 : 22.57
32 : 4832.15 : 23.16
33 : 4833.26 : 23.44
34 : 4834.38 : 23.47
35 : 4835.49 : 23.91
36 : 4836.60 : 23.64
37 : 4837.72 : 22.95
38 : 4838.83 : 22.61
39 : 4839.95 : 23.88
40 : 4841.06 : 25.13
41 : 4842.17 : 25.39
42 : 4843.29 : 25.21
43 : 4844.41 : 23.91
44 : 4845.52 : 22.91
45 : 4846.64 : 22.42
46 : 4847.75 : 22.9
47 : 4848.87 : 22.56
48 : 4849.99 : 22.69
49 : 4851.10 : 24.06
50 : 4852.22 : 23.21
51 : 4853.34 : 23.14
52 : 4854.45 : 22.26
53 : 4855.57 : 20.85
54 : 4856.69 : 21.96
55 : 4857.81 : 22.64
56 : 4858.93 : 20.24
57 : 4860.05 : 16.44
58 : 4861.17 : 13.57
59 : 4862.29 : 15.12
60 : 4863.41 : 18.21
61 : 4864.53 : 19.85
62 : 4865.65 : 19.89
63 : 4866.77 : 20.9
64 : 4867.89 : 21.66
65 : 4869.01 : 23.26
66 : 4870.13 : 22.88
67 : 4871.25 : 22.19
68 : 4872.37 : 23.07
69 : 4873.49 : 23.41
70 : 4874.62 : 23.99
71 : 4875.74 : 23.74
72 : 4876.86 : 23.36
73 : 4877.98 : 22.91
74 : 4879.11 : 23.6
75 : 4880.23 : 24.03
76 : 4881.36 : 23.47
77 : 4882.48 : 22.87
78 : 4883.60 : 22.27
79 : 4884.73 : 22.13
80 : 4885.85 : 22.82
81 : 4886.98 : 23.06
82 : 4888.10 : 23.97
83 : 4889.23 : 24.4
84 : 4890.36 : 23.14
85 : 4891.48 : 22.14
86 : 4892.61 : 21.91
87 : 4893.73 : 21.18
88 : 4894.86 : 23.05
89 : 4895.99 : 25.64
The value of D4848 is 0.07 mag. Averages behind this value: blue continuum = 24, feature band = 22.2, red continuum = 23.2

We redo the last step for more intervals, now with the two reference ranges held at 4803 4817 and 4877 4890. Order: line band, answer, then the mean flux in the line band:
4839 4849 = -0.02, 23.8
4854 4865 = 0.22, 19.1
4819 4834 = 0.00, 23.7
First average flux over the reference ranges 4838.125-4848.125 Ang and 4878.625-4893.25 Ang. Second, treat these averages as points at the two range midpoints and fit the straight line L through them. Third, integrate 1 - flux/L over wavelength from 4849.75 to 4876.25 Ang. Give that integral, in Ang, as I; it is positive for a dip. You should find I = 2.6 Ang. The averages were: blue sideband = 23.8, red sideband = 23.1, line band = 21.2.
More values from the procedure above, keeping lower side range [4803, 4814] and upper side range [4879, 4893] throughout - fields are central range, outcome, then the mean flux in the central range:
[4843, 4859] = 0.4 Ang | 22.8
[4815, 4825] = -0.2 Ang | 24.1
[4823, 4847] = -0.1 Ang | 23.7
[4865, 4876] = 0.4 Ang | 22.5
